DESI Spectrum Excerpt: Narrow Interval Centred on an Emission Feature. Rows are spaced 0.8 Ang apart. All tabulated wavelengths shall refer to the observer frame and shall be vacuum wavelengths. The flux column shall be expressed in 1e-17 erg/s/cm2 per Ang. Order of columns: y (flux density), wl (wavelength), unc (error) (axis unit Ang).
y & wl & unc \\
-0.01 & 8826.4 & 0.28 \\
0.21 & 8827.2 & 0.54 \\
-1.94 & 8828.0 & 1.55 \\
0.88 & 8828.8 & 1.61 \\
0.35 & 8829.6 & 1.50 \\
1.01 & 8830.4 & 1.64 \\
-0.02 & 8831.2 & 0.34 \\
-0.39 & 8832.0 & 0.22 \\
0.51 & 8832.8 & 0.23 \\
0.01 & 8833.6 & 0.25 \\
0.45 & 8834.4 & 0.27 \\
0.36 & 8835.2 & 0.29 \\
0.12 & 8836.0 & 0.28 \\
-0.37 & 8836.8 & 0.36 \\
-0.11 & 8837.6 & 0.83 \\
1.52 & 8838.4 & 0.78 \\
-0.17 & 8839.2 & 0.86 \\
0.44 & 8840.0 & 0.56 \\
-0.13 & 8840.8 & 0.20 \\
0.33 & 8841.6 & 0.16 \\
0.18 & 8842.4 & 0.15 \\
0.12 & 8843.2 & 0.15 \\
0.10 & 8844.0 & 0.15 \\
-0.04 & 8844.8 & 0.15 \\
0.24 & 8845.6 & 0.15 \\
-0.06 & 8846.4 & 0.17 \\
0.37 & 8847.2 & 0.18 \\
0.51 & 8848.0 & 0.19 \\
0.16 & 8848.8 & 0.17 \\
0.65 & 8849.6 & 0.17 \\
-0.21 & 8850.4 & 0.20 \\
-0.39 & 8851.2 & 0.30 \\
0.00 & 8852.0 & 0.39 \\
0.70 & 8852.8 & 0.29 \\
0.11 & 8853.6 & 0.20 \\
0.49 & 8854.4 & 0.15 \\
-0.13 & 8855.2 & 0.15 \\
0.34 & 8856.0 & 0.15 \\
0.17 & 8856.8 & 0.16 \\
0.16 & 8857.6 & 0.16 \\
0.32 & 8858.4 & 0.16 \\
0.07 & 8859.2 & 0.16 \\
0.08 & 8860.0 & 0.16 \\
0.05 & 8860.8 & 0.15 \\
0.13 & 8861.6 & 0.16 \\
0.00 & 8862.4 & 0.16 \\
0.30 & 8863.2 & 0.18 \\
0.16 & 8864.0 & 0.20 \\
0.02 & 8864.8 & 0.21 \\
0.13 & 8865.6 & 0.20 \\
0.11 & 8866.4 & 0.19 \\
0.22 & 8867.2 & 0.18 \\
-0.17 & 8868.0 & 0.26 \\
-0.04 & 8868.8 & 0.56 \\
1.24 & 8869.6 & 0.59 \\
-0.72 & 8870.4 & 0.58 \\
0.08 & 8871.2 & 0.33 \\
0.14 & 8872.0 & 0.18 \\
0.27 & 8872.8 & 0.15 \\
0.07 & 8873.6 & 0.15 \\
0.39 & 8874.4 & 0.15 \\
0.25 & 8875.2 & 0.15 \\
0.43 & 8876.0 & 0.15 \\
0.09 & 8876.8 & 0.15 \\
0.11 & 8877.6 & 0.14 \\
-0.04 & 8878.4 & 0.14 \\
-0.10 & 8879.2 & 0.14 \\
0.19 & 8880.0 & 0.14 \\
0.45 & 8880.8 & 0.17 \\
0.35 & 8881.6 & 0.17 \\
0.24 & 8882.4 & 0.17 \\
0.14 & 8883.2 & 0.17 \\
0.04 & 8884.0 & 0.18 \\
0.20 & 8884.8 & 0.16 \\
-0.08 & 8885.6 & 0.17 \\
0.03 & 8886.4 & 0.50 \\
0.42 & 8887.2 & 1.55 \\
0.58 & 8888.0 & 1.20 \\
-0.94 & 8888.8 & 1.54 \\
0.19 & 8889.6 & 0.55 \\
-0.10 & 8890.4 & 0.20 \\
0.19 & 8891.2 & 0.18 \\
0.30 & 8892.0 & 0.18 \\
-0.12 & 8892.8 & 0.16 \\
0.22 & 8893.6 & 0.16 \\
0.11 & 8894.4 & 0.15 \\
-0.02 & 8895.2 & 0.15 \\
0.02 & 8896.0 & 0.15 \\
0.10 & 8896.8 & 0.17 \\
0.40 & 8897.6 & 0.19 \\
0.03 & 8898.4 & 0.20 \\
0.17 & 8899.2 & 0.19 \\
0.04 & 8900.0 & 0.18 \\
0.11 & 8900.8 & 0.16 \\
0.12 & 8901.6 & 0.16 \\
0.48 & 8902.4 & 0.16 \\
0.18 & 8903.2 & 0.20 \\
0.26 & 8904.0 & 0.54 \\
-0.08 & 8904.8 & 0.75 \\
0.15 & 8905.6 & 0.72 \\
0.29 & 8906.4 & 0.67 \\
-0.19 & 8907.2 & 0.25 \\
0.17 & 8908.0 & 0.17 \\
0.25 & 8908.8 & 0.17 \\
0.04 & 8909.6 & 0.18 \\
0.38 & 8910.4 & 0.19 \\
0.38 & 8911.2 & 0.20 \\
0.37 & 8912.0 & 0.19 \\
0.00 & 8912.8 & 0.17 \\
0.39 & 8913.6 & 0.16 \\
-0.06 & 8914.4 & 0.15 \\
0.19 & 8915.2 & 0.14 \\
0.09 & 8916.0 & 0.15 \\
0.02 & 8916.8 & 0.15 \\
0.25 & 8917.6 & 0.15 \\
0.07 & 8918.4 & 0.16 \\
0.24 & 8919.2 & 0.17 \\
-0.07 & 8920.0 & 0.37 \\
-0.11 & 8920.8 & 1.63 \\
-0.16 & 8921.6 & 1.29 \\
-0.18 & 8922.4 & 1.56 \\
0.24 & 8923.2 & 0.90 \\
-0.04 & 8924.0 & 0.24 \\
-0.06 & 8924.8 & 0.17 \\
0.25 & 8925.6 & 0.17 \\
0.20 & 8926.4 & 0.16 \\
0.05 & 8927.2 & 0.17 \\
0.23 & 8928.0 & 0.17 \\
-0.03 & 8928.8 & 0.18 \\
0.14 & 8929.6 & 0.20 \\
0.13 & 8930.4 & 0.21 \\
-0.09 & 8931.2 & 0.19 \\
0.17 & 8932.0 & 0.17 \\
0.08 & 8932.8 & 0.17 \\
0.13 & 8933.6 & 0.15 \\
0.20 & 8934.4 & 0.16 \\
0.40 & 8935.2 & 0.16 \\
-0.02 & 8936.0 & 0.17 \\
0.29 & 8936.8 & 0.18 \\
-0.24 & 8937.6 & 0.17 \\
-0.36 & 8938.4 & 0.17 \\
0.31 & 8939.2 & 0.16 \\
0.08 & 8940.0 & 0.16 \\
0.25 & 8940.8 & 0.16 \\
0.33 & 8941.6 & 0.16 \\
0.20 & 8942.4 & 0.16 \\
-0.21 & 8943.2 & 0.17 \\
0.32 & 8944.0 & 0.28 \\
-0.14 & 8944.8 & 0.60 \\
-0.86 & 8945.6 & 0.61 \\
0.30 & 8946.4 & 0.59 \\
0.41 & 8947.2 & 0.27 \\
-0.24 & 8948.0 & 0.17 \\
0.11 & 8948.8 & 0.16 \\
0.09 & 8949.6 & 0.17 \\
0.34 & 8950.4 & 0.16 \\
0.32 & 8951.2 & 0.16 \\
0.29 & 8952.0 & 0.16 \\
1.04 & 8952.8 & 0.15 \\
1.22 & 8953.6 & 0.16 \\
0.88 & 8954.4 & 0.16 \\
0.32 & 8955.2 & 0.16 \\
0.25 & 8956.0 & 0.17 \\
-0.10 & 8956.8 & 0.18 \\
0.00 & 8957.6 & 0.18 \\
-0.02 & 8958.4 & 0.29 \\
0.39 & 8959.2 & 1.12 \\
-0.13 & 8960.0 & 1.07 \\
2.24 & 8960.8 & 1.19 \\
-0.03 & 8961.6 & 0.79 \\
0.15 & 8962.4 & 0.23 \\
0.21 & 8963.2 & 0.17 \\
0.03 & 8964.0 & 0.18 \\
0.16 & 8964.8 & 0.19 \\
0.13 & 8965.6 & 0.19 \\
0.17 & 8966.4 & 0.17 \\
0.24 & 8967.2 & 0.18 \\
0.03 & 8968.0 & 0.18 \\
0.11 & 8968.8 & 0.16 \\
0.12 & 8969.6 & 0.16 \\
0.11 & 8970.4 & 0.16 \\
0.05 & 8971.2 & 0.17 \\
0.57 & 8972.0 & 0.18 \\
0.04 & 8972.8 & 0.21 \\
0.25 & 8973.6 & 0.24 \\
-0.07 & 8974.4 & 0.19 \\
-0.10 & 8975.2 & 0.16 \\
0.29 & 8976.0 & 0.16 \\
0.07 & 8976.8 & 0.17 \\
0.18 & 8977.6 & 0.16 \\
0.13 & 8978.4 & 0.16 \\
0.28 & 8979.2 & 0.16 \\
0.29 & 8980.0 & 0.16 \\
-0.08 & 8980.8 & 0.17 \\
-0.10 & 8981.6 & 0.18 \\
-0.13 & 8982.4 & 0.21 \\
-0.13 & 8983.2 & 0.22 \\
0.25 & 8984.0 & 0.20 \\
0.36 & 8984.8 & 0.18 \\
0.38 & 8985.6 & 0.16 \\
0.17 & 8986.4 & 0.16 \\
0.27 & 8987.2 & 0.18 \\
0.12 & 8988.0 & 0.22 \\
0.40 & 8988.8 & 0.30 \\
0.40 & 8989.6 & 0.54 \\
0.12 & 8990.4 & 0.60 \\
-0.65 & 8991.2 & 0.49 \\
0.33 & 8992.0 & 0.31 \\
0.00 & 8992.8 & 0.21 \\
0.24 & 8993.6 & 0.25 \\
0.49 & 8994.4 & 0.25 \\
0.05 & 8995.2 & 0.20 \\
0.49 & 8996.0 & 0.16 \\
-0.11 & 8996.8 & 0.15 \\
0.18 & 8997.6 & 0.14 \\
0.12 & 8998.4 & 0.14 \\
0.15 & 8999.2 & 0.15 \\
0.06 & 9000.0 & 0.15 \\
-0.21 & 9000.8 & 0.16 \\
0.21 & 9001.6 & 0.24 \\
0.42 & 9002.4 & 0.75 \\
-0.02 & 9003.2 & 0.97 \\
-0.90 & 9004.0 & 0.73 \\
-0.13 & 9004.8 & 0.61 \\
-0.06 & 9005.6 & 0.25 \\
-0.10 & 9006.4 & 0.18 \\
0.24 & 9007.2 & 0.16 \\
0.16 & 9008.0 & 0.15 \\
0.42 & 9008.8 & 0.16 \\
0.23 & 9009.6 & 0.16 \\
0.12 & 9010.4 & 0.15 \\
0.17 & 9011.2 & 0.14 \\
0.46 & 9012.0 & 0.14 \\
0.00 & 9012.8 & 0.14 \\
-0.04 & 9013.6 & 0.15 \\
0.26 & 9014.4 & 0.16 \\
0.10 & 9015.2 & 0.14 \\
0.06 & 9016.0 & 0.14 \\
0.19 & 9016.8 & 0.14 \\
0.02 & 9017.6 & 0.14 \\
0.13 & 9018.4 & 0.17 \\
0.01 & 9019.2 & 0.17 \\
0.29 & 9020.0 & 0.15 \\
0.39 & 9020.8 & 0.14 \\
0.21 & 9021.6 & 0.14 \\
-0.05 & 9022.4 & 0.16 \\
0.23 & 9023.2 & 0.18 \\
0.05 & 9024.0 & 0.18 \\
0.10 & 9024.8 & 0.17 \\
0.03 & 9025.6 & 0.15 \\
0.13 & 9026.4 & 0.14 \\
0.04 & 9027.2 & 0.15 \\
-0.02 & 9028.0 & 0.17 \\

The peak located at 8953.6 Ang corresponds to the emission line Hbeta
